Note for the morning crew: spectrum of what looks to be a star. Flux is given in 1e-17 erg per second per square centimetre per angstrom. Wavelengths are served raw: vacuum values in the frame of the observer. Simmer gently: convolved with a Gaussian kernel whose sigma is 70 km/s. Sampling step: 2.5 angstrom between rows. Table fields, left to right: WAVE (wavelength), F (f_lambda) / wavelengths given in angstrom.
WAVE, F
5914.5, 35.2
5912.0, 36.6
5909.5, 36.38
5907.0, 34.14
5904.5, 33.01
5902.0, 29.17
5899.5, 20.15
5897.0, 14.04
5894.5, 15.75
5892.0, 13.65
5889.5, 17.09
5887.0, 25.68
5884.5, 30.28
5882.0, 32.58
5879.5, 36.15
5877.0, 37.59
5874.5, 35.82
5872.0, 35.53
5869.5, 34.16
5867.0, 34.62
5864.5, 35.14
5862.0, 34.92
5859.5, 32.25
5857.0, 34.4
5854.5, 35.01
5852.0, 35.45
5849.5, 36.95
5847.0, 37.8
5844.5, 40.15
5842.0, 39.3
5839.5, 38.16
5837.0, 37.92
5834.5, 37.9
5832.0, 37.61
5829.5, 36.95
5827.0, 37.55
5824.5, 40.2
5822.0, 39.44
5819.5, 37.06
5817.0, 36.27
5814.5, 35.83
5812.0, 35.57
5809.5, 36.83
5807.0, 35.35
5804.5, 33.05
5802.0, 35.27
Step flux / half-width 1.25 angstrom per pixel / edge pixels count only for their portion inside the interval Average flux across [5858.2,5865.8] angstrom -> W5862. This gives 34.1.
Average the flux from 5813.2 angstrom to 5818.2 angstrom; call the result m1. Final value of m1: 36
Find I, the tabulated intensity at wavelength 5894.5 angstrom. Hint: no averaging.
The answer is 15.75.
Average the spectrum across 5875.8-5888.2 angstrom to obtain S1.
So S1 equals 32.5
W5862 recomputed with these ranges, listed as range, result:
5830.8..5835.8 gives 37.8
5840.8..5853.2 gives 37.9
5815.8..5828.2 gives 38.1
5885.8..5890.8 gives 21.3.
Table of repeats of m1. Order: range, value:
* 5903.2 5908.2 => 33.5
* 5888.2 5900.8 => 16.2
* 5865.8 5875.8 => 35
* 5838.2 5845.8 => 39.2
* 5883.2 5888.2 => 28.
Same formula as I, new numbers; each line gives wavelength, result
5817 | 36.27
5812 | 35.57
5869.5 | 34.16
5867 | 34.62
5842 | 39.3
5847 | 37.8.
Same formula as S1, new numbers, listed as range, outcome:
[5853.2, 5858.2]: 34.7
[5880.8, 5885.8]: 31.4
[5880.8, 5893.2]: 23.9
